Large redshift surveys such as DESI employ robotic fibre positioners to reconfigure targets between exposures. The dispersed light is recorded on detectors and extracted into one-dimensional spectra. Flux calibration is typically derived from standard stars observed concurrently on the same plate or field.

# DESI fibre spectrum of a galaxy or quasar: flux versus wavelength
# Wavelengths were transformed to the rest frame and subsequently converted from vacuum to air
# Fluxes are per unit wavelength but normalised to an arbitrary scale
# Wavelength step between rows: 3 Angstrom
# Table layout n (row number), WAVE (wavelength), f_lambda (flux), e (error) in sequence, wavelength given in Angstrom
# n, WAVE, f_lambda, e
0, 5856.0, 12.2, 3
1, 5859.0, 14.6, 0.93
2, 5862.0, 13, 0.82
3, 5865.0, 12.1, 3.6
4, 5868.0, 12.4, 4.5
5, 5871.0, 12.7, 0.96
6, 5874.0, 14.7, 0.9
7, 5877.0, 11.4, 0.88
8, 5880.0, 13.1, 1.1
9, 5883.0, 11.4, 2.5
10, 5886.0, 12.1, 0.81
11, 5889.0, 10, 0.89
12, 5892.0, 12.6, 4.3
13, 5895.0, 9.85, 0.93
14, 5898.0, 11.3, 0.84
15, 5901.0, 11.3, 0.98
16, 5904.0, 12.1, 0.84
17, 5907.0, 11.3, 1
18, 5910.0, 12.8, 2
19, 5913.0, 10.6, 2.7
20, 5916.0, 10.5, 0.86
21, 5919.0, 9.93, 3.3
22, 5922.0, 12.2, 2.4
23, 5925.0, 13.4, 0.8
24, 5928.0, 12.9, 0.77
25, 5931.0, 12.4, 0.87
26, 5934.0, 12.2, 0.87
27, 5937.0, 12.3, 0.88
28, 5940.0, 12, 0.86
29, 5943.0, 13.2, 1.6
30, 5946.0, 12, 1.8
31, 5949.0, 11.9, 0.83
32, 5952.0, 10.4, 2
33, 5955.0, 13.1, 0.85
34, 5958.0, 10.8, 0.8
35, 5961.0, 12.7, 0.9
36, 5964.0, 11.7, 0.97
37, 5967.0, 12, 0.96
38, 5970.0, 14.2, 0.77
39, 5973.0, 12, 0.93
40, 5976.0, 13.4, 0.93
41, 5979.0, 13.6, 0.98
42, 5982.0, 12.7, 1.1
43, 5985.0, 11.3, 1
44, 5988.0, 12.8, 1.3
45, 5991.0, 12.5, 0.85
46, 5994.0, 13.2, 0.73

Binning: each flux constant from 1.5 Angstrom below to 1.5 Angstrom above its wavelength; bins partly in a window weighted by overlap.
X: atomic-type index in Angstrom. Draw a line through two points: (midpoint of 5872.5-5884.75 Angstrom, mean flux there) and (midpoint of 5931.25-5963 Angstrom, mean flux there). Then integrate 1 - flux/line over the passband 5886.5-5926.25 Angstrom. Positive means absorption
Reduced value 3.28 Angstrom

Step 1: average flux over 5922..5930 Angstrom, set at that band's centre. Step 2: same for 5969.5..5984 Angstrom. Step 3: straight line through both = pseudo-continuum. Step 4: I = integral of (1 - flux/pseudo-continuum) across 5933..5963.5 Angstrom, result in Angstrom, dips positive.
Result 2.2 Angstrom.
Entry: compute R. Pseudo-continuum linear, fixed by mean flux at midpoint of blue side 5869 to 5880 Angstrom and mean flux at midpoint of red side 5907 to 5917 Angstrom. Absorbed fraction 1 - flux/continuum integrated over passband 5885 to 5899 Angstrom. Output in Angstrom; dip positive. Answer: 1.2 Angstrom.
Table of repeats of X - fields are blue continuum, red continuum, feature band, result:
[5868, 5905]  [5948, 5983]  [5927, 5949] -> -0.31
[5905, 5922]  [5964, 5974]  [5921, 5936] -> -1.39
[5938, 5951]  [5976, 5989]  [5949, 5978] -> 0.44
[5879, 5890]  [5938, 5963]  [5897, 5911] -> 0.03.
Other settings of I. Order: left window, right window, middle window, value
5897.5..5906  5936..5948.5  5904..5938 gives 0.21 Angstrom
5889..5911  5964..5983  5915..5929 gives 0.13 Angstrom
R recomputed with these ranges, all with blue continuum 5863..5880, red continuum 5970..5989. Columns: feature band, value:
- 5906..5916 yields 1.0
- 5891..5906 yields 1.6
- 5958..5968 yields 0.6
